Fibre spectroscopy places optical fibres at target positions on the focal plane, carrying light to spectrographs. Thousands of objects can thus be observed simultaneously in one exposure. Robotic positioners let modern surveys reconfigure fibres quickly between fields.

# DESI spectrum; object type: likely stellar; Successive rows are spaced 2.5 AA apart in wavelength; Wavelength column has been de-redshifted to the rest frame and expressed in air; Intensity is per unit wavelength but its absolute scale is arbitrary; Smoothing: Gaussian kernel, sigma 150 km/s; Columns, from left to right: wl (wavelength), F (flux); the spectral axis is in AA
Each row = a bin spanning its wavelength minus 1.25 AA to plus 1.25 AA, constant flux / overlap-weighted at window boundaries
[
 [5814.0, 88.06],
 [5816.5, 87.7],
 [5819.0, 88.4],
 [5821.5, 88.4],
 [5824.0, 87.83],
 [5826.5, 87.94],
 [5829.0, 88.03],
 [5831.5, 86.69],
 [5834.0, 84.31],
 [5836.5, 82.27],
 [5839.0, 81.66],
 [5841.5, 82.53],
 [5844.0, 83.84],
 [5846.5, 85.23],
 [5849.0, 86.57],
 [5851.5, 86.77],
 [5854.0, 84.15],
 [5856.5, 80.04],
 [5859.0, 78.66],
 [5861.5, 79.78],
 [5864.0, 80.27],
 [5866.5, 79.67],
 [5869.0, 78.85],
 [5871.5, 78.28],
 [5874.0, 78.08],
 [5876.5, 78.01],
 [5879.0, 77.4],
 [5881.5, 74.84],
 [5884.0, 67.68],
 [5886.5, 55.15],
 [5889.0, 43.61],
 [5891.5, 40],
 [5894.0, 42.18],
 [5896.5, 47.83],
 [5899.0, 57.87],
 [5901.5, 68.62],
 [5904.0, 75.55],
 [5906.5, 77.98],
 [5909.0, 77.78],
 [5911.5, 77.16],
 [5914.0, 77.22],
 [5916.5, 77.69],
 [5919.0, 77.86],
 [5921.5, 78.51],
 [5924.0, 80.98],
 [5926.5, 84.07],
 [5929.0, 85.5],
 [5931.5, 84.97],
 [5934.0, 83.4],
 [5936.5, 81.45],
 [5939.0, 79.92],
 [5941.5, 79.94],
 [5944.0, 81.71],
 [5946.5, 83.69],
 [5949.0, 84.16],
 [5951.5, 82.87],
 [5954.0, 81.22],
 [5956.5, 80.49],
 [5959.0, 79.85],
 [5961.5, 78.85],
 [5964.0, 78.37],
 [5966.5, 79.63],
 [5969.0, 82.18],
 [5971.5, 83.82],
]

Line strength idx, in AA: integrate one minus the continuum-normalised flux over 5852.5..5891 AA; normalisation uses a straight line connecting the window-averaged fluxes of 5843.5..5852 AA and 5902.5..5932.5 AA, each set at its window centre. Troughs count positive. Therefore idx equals 4.6 AA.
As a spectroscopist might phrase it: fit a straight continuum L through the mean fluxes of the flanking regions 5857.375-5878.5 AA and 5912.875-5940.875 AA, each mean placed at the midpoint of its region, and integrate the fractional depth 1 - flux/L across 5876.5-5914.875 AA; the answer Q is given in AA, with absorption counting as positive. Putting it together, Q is 7.5 AA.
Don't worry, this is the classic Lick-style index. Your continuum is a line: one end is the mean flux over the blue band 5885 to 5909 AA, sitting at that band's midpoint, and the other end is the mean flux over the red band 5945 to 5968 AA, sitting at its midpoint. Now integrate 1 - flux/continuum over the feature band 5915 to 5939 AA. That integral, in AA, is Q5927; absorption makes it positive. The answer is -4.2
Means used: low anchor 57.8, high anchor 81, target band 81.5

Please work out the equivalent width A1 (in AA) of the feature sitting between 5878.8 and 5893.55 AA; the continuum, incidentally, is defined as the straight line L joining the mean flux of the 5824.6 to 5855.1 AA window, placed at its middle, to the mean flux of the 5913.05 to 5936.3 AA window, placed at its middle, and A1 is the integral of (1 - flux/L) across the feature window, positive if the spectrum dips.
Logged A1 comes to 4.52 AA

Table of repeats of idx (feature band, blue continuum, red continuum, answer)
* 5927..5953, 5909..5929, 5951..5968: -1.0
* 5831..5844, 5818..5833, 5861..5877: 0.3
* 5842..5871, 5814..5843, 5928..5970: 1.0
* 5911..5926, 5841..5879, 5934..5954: 0.6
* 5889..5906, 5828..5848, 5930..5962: 5.6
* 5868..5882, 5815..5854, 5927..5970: 1.1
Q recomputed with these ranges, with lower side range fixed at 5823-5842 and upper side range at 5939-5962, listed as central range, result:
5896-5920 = 3.1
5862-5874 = 0.7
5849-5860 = 0.2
